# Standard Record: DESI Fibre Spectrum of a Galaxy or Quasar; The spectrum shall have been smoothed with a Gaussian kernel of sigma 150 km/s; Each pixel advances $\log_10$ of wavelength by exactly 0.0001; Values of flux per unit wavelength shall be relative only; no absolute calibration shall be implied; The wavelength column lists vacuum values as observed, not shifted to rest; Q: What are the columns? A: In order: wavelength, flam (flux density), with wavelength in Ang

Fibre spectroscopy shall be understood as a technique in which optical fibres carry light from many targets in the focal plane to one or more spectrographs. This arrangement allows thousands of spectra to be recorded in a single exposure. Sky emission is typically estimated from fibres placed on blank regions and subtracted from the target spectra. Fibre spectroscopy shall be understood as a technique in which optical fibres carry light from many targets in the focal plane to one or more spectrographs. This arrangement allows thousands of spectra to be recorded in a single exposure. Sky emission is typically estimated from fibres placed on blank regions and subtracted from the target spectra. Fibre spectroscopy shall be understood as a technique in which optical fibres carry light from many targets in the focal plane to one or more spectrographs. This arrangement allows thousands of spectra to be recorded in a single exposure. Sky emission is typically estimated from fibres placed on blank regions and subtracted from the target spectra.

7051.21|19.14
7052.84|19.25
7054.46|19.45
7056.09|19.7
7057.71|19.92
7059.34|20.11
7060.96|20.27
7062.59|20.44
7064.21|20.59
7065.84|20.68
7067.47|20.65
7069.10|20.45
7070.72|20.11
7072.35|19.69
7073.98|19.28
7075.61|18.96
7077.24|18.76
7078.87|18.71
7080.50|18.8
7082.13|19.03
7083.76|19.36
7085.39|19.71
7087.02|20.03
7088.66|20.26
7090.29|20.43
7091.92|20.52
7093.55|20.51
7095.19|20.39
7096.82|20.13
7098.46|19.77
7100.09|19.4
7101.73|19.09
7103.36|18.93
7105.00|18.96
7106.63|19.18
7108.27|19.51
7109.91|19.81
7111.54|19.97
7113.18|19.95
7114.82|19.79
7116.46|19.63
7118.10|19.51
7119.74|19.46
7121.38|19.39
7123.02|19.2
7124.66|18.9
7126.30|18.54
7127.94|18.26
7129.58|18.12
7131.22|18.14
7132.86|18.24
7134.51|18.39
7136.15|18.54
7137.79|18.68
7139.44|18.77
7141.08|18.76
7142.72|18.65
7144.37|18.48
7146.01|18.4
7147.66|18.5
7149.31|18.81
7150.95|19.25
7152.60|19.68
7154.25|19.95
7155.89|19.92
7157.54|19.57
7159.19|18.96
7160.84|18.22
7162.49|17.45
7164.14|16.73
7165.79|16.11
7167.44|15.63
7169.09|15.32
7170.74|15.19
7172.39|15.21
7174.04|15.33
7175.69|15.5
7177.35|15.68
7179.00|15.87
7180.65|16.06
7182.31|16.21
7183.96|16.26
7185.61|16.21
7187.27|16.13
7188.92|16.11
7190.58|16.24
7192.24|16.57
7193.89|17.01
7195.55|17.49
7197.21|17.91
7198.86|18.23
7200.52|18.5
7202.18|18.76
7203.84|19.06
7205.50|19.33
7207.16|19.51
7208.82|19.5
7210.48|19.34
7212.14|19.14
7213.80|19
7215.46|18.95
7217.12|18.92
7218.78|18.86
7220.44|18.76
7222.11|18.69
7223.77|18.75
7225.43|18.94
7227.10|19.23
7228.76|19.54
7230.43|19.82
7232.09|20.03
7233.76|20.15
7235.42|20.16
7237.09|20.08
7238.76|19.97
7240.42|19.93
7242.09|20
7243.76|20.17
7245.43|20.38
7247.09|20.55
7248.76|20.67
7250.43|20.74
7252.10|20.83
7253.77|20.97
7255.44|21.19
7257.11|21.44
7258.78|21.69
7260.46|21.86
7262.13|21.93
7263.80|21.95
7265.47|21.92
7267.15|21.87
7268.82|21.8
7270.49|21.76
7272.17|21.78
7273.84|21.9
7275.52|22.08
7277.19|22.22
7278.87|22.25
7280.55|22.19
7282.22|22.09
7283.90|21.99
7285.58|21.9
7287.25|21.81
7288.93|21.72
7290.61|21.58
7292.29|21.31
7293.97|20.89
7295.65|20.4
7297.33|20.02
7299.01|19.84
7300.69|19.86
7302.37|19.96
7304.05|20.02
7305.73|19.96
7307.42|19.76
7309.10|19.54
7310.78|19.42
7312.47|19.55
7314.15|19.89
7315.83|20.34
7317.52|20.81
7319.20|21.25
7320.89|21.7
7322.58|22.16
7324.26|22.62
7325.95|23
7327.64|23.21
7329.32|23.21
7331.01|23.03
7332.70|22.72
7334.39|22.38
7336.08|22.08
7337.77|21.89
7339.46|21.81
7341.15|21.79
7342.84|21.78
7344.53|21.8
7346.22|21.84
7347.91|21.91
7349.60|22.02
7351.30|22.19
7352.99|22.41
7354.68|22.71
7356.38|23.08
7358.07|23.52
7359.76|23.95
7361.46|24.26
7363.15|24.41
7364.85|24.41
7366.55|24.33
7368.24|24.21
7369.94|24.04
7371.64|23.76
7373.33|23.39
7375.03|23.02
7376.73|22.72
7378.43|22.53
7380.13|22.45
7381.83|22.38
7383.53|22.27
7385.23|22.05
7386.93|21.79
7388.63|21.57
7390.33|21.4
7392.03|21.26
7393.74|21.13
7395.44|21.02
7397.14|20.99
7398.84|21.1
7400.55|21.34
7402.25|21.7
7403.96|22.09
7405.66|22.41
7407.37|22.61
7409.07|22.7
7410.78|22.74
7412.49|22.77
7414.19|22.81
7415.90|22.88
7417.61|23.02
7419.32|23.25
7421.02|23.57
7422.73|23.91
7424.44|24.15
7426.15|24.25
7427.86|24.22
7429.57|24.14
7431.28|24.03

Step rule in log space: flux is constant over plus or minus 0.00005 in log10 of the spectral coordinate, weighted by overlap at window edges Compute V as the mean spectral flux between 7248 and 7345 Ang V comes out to 21.4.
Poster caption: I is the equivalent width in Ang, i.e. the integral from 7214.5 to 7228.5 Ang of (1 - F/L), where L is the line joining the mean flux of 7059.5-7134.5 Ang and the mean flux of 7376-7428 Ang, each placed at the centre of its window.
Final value 1.21 Ang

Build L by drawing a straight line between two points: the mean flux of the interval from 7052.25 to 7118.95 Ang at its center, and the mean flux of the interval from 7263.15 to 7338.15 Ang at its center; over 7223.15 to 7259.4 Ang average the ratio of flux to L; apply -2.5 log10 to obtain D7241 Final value 0.04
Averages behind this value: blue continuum 19.7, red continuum 21.4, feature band 20.2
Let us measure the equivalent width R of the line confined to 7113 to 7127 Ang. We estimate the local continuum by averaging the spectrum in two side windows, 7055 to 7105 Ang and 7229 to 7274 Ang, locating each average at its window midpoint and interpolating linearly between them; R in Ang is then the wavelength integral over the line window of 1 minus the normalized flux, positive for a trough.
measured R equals 0.5 Ang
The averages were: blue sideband 19.8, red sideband 20.9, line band 19.3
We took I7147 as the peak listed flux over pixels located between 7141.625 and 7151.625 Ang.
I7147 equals 19.25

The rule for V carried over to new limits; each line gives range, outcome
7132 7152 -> 18.6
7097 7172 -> 18.7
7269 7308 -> 21.2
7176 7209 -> 17.3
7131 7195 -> 17.4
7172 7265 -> 18.9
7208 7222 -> 19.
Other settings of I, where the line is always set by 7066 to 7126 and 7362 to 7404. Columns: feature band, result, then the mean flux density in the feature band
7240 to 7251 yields 0.4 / 20.4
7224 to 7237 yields 0.8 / 19.7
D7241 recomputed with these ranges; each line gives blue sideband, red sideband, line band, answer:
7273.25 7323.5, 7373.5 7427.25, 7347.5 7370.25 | -0.076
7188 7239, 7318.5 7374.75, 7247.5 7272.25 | -0.067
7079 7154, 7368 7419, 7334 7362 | -0.029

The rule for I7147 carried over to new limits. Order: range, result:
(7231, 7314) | 22.25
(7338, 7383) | 24.41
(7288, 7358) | 23.21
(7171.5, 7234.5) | 20.15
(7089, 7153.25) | 20.52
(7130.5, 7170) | 19.95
